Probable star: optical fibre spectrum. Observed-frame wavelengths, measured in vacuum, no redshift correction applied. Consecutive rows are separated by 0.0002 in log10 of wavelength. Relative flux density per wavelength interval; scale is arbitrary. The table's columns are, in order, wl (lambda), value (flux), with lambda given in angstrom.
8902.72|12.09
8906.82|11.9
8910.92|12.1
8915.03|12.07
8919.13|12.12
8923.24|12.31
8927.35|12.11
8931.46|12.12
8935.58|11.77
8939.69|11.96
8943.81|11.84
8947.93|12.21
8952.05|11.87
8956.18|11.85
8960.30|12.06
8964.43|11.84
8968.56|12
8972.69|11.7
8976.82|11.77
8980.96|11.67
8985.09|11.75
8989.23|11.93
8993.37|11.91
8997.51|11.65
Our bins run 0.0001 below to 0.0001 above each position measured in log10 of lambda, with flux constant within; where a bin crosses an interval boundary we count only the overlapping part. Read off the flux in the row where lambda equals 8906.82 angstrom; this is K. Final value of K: 11.9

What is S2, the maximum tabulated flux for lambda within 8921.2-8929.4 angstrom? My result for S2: 12.31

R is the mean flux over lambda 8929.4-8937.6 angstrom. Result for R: 11.9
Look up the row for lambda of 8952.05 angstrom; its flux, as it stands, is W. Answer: 11.87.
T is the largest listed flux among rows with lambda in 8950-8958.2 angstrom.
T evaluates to 11.87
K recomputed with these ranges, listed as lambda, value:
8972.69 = 11.7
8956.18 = 11.85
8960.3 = 12.06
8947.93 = 12.21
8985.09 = 11.75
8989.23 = 11.93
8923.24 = 12.31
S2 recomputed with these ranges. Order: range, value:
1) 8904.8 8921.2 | 12.12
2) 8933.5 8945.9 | 11.96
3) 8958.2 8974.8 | 12.06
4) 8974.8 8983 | 11.77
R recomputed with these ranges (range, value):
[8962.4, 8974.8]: 11.8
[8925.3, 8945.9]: 12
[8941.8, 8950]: 12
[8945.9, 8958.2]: 12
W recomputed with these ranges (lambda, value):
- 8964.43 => 11.84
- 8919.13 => 12.12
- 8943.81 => 11.84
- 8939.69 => 11.96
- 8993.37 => 11.91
